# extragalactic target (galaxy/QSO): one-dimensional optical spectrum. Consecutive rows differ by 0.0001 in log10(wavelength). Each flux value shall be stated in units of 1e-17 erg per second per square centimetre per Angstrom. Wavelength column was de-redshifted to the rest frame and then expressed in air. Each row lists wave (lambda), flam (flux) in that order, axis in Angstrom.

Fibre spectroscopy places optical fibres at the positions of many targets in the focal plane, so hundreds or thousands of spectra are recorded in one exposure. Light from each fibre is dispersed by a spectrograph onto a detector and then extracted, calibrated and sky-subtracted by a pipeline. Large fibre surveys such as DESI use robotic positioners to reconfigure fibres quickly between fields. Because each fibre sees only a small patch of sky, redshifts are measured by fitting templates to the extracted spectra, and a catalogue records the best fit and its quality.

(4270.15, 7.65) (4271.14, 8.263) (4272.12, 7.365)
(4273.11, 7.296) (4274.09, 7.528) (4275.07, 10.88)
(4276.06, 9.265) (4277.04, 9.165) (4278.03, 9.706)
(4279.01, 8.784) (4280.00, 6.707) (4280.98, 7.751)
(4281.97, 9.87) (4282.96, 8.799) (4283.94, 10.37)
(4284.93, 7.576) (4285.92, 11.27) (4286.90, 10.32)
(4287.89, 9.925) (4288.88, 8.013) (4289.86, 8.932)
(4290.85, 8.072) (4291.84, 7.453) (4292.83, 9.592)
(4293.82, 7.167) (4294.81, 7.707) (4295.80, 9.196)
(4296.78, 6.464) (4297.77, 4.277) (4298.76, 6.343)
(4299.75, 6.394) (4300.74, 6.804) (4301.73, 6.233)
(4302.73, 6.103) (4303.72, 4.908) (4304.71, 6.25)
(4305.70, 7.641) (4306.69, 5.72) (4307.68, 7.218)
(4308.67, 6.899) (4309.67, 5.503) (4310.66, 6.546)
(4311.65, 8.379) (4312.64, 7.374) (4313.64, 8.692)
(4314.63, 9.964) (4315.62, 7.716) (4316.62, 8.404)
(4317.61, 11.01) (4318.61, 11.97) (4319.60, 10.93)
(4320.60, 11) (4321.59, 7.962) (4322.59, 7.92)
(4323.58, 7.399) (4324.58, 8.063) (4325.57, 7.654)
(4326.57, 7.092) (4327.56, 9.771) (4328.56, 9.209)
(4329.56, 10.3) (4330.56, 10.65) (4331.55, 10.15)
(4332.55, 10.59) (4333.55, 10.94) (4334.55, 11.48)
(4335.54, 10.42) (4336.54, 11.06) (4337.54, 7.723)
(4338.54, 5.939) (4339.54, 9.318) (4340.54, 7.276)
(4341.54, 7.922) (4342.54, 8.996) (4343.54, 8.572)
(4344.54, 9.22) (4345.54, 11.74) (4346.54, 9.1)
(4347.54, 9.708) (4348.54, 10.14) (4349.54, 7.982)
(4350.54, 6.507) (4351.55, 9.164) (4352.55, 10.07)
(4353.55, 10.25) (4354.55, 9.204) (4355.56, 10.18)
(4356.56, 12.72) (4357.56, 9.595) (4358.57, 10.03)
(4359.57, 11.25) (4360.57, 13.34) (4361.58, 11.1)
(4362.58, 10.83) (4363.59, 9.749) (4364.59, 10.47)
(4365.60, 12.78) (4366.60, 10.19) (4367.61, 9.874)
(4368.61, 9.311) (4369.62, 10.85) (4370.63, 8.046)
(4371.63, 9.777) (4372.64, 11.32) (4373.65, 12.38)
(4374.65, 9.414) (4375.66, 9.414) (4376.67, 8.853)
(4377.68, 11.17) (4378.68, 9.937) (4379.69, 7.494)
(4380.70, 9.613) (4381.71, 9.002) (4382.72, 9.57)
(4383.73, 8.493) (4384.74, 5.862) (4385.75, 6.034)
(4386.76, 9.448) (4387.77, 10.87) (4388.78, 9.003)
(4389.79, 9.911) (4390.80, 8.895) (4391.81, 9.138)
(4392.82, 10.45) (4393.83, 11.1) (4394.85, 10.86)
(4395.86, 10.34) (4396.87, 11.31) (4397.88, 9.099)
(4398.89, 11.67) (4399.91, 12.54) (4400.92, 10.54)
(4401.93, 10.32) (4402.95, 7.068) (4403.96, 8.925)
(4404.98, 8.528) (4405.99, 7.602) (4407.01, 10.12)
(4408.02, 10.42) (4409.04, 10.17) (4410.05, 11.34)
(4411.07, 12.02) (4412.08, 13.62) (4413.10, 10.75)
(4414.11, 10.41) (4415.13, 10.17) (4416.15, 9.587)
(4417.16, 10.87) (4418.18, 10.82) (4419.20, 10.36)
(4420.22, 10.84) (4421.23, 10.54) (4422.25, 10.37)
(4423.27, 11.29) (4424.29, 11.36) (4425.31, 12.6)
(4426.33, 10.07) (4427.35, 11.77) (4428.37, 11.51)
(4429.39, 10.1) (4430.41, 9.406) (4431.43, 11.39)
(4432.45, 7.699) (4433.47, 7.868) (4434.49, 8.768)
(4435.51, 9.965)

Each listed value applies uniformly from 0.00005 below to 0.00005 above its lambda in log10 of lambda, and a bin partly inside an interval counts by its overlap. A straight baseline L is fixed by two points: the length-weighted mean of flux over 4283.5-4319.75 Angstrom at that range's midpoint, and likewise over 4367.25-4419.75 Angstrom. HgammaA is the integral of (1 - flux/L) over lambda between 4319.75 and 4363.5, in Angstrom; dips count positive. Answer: -3.8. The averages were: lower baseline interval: 7.9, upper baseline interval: 9.9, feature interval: 9.54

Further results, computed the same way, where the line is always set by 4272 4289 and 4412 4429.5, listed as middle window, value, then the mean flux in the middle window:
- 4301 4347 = 4.8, 8.58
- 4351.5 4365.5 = -0.9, 10.7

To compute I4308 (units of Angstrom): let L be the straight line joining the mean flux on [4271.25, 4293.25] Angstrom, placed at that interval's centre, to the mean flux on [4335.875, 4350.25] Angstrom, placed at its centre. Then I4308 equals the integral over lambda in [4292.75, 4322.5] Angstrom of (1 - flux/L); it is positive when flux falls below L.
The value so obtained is 4.0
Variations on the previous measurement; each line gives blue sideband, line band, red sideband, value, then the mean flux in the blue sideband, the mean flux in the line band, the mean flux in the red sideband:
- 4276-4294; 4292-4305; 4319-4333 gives 3.25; 8.9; 6.75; 9.21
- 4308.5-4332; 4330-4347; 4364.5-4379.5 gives -0.37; 8.8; 9.48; 10.2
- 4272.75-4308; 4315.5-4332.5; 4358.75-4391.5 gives -1.24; 7.94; 9.31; 9.82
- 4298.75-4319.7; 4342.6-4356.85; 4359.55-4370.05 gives 0.61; 7.56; 9.55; 10.9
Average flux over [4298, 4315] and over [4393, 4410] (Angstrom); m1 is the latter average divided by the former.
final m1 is 1.5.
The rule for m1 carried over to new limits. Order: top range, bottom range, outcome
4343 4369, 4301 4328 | 1.28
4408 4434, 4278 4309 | 1.38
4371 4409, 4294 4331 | 1.22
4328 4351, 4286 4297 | 1.09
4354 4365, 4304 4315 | 1.49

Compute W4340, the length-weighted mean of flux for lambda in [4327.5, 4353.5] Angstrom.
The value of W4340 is 9.39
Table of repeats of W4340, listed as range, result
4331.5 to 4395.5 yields 9.71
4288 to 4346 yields 8.33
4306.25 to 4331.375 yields 8.56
